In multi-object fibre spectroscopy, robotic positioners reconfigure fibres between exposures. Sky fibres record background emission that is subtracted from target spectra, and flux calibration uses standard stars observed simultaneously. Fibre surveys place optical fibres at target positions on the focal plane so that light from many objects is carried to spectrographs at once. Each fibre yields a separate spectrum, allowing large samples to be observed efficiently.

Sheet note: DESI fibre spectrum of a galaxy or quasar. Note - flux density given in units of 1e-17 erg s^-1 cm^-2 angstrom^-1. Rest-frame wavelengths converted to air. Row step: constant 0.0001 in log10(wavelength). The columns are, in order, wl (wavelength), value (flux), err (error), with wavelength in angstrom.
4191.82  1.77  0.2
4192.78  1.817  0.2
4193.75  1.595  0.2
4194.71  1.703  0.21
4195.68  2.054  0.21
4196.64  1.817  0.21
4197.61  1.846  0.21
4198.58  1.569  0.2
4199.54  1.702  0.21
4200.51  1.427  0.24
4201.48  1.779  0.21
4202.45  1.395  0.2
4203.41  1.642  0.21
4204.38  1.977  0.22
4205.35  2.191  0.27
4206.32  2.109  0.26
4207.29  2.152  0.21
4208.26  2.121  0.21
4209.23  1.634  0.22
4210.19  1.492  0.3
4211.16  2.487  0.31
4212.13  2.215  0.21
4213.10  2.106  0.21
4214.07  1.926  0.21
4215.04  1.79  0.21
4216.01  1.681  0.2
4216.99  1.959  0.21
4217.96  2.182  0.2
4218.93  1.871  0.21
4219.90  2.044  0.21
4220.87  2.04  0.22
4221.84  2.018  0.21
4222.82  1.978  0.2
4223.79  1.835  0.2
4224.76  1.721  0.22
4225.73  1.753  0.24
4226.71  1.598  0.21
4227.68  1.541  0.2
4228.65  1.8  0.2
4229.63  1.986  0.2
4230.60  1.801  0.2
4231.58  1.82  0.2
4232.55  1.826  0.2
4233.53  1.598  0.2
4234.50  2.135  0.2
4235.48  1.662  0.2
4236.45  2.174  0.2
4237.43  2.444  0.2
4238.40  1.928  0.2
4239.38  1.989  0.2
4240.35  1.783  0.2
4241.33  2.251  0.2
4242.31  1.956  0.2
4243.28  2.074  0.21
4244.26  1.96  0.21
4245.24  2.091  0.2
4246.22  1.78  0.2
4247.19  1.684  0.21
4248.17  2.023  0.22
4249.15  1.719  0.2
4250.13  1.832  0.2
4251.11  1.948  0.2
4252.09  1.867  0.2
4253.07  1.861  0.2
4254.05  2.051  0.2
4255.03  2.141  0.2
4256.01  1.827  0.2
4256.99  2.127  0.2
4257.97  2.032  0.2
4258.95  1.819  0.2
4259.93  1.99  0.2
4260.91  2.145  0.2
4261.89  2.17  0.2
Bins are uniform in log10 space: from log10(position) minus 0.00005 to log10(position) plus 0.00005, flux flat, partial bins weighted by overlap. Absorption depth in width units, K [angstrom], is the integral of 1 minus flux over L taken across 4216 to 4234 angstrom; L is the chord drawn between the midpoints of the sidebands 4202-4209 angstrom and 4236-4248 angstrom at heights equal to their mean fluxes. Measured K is 1.1 angstrom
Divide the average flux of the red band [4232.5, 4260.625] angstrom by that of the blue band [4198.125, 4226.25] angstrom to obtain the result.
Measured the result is 1.0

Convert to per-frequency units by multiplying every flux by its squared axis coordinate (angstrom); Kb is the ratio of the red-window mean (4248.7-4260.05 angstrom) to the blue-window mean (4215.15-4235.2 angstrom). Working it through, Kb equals 1.1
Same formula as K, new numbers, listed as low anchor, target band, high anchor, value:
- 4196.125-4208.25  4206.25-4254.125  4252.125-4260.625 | -0.6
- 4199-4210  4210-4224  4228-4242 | -0.9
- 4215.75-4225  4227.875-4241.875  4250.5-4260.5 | 0.1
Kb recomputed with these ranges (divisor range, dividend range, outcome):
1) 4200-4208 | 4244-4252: 1.04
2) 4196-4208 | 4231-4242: 1.10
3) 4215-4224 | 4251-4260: 1.03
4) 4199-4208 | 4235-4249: 1.10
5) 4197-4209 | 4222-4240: 1.04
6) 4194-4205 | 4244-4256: 1.13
